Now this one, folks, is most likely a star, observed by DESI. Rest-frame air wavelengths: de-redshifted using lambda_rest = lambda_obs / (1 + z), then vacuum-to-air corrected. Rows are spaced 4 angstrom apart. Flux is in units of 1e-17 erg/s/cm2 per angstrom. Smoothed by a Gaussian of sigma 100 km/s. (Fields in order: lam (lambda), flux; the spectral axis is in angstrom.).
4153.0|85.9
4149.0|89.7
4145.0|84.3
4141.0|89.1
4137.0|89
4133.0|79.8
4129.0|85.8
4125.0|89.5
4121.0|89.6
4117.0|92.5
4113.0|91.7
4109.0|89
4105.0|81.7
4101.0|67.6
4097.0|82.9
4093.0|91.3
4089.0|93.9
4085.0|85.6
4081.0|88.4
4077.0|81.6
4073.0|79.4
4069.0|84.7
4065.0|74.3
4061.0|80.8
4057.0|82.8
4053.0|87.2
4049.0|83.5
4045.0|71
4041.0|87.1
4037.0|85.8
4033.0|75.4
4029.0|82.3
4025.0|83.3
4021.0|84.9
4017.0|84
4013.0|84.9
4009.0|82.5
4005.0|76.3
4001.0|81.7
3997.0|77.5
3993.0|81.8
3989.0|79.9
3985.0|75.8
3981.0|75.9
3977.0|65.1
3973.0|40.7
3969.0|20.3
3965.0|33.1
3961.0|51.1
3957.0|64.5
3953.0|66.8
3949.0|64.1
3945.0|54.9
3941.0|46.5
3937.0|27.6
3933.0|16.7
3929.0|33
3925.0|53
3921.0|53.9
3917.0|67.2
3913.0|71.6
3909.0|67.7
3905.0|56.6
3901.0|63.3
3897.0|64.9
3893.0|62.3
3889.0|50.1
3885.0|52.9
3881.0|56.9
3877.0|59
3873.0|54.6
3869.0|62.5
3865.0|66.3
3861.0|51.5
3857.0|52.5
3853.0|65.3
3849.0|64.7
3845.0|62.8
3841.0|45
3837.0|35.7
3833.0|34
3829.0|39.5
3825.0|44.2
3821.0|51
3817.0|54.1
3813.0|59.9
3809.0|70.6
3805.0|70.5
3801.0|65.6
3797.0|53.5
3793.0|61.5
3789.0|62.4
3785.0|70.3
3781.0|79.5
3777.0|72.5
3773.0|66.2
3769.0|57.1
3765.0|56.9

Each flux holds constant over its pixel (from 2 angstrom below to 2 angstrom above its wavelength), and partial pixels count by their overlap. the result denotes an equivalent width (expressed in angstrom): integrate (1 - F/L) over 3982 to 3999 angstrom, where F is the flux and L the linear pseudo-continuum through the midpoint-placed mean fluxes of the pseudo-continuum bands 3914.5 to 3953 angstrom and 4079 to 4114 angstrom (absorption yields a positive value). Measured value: -4.9 angstrom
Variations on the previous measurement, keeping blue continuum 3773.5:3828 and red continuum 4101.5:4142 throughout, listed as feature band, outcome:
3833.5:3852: 4.06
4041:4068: 0.39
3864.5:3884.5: 2.70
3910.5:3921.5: 0.84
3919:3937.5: 8.85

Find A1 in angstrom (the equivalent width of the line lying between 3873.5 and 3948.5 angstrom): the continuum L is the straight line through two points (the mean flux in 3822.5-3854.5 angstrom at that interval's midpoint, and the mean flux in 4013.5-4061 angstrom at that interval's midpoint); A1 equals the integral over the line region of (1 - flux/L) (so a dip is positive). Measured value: 8.6 angstrom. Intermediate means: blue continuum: 48.7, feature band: 53.5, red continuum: 82.5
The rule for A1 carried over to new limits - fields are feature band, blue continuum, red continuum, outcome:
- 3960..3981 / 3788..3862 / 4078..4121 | 7.9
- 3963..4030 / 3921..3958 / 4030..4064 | -4.8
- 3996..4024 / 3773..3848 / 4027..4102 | -1.7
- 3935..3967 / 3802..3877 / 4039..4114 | 8.1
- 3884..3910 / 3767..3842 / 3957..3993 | -1.0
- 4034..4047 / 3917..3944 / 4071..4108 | -1.9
